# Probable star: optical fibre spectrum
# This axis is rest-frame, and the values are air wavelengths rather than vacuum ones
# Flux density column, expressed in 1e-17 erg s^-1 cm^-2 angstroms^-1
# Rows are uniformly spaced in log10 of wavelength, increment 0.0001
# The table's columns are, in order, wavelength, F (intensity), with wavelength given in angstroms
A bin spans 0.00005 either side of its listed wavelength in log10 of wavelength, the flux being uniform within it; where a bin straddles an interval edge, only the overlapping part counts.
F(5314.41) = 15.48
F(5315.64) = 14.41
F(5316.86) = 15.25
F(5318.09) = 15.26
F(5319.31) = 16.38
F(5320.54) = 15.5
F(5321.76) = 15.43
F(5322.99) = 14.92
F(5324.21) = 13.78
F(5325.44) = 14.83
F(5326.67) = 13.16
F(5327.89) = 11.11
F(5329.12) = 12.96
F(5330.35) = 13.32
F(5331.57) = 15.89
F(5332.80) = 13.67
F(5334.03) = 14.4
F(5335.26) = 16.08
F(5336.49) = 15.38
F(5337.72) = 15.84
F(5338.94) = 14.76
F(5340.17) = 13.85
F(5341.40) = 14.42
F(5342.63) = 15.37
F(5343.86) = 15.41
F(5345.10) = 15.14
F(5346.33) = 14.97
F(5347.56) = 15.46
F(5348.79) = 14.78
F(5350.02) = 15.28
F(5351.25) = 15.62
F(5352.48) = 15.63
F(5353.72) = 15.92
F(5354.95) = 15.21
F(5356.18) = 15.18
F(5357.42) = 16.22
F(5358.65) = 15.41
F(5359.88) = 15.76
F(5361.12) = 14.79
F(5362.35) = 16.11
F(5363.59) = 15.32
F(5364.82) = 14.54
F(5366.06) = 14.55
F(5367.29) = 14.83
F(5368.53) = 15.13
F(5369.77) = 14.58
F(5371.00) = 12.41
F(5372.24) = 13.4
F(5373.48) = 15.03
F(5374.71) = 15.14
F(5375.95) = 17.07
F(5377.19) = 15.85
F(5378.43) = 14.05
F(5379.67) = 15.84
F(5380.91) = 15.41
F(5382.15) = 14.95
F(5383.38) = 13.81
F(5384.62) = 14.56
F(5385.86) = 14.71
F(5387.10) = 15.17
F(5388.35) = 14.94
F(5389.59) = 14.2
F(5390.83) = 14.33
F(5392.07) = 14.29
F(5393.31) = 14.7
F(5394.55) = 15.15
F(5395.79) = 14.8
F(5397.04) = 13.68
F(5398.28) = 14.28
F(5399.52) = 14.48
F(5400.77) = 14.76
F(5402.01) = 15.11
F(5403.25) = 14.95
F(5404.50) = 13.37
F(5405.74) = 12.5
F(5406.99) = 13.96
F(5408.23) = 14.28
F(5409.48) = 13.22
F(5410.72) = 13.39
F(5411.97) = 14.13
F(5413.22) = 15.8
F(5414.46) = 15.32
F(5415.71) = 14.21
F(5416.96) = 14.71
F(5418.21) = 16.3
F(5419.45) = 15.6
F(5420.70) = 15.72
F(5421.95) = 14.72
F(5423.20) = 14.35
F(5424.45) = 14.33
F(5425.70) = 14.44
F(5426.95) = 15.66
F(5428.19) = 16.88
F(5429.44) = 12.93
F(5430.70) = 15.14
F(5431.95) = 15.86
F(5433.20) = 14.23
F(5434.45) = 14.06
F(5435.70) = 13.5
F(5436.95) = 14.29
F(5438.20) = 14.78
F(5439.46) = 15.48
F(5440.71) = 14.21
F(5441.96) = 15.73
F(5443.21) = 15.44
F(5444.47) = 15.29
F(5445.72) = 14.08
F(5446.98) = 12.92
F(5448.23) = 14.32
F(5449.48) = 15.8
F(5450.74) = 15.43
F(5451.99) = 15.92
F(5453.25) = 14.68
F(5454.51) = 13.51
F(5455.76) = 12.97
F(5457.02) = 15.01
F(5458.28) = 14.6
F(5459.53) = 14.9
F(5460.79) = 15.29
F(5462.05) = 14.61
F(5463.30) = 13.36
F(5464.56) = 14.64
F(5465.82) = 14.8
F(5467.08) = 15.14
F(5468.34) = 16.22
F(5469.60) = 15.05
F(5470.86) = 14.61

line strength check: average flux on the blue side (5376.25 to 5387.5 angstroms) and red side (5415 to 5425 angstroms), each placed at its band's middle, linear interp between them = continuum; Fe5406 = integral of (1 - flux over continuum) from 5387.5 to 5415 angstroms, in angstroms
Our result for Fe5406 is 1.2 angstroms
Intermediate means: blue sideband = 15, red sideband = 15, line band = 14.4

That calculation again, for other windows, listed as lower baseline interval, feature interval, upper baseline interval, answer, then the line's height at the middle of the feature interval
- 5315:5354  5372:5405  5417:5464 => 0.05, 14.8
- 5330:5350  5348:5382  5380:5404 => -0.77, 14.8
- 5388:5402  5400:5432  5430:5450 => -0.12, 14.6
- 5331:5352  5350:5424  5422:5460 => 0.48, 14.9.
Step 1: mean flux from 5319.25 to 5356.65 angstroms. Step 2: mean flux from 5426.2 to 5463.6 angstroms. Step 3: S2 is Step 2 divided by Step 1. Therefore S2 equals 1.0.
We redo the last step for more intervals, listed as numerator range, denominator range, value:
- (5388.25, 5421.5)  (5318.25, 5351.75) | 0.99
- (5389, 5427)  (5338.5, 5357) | 0.96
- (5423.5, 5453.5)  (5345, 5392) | 0.99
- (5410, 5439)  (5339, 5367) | 0.97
